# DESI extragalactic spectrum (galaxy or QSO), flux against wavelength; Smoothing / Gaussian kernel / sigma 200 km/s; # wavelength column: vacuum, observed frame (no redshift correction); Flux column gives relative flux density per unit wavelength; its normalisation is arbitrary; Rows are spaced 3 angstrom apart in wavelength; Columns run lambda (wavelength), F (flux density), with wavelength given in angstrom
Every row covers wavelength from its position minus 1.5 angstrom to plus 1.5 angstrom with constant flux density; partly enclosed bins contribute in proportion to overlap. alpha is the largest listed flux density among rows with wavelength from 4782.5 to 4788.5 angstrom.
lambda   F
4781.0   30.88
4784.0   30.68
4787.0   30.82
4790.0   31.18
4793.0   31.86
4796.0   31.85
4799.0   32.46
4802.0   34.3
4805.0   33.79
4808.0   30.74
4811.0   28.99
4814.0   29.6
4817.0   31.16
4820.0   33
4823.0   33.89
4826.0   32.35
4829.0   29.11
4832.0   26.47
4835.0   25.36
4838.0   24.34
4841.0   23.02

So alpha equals 30.82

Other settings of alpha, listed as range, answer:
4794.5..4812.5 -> 34.3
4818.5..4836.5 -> 33.89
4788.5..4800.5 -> 32.46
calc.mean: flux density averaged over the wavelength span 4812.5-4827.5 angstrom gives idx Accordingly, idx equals 32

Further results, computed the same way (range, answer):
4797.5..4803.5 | 33.4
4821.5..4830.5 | 31.8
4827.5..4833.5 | 27.8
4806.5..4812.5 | 29.9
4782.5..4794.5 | 31.1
